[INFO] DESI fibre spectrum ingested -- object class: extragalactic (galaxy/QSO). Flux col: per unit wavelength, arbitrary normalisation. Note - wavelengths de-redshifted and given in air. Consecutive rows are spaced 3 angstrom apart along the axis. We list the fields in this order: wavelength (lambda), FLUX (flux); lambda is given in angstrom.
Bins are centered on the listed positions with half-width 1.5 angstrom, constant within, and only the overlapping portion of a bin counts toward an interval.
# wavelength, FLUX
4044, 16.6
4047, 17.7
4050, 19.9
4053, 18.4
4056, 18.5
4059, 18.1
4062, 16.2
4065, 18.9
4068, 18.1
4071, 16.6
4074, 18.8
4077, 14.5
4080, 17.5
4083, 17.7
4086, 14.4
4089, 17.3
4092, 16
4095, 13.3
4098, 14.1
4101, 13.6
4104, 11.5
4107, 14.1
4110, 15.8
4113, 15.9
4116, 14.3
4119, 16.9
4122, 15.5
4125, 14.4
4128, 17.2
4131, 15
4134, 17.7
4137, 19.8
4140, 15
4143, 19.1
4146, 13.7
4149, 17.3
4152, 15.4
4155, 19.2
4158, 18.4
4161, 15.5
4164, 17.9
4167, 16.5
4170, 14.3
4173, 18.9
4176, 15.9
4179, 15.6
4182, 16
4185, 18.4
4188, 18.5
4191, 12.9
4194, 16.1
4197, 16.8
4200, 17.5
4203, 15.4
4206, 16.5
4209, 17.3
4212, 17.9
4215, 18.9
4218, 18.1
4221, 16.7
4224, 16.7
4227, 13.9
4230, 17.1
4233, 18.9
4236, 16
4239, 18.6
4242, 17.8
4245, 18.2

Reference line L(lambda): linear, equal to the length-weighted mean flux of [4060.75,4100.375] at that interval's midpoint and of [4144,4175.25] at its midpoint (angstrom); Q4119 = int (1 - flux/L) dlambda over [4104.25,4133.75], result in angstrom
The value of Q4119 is 2.1 angstrom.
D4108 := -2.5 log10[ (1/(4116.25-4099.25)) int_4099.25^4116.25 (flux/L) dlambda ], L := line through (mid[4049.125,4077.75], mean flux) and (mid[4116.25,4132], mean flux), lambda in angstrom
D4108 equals 0.15 mag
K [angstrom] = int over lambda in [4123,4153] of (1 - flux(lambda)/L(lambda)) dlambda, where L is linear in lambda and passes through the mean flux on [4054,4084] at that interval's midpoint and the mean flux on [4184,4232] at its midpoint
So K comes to 1.2 angstrom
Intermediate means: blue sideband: 17.5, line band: 16.5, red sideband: 16.8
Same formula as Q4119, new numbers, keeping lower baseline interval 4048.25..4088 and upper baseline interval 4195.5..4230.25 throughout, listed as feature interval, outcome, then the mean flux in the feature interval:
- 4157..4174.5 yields 0.2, 16.9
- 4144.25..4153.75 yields 0.8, 15.7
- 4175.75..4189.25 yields 0.1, 16.9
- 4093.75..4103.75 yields 2.3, 13.4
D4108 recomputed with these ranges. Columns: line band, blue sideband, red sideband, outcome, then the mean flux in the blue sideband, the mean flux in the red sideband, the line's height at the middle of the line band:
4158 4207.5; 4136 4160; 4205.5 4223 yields 0.06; 17.1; 17.6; 17.4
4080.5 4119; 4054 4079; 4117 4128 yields 0.10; 17.5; 15.8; 16.5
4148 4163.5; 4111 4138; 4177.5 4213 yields -0.05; 16.2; 16.6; 16.4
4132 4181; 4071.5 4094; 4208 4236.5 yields 0.00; 16.5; 17.2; 16.9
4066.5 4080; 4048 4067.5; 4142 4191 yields 0.06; 18.3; 16.8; 18.1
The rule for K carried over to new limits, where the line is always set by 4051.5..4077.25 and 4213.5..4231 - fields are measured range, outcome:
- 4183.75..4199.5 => 0.45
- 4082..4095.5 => 1.34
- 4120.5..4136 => 1.16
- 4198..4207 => 0.27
